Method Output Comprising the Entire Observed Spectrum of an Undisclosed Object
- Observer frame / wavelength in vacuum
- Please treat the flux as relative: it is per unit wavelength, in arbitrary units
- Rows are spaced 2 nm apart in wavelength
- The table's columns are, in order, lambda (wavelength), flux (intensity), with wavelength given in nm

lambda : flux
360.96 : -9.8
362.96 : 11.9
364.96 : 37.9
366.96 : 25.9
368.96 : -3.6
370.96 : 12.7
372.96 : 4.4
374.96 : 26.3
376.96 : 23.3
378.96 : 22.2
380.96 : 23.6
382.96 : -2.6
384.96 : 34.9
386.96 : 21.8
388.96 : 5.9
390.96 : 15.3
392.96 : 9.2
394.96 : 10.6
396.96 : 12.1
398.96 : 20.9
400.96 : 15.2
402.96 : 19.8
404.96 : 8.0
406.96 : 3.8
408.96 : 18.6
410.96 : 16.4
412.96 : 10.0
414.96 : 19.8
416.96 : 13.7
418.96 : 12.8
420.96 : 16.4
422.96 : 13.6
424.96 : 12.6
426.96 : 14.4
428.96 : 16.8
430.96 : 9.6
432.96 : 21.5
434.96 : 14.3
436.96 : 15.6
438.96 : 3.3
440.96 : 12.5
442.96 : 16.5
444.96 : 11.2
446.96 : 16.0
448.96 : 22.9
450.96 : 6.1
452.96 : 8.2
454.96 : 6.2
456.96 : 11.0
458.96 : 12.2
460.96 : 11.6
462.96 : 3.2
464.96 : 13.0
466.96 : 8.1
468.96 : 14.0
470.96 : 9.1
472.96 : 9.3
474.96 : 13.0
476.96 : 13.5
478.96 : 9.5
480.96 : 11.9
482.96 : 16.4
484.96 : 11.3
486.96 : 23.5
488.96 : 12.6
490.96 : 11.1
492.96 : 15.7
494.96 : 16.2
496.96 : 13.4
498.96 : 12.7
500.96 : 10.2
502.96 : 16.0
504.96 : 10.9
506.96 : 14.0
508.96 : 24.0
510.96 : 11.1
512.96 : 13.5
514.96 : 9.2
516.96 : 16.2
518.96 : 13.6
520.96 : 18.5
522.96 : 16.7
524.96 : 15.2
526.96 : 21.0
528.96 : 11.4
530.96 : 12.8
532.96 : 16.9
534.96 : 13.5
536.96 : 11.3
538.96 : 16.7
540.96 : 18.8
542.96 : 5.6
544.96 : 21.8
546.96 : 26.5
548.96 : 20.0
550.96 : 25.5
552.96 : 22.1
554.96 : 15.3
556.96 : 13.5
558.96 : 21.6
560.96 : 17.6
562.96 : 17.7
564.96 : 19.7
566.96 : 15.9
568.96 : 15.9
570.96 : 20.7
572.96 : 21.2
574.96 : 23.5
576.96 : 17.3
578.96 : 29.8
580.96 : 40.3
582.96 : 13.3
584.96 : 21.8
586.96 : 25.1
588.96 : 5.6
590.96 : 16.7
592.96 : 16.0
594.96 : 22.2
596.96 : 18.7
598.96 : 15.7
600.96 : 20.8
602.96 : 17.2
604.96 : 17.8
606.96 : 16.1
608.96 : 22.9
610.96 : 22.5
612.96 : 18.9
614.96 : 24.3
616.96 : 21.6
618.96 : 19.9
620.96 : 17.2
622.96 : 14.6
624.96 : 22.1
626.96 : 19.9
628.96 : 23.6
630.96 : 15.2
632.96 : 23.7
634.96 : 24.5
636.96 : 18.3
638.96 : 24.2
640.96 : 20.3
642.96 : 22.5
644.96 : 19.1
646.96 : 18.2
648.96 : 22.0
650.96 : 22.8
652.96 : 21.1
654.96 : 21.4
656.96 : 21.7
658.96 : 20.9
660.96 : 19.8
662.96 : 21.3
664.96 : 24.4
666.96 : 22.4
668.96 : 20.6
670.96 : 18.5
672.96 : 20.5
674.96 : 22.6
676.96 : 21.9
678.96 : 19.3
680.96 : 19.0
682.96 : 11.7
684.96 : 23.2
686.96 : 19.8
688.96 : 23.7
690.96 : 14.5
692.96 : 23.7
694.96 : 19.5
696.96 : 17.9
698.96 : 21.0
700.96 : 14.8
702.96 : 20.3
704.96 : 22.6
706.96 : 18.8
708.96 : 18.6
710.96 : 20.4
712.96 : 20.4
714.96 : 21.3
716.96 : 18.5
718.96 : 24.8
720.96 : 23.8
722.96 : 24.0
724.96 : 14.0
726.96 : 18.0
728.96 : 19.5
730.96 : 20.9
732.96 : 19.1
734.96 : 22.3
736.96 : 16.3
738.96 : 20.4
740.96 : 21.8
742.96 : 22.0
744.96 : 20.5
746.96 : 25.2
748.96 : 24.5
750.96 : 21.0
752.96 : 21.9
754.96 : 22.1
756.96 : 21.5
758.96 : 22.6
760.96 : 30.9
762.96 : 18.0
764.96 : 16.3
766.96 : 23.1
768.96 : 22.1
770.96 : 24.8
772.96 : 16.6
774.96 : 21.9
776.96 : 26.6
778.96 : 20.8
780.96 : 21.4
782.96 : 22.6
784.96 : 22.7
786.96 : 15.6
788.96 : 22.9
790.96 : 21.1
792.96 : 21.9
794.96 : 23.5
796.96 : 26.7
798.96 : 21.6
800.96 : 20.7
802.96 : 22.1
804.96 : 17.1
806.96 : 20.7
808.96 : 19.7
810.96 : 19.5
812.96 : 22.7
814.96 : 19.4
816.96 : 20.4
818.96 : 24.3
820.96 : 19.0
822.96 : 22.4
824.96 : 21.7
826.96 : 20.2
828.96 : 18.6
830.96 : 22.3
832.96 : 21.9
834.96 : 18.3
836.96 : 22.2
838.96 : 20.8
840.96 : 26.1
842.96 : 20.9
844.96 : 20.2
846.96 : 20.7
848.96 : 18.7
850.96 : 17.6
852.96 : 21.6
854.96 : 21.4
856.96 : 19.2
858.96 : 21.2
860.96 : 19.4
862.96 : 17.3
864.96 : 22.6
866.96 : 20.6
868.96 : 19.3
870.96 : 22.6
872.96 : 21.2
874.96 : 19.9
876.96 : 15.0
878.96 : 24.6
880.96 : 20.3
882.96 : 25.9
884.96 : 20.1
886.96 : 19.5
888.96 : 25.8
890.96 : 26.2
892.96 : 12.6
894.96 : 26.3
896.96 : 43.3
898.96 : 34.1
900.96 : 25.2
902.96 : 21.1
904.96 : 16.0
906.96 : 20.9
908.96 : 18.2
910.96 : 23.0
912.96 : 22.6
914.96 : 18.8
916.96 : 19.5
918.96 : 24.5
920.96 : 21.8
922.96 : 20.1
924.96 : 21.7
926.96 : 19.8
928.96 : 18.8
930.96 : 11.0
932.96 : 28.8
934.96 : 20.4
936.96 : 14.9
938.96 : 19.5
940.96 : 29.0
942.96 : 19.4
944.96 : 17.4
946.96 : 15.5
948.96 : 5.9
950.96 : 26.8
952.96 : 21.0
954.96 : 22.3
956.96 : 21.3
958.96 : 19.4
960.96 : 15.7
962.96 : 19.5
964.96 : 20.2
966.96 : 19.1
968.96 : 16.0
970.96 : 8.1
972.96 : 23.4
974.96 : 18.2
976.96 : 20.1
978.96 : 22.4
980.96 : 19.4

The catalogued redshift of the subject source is 0.366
